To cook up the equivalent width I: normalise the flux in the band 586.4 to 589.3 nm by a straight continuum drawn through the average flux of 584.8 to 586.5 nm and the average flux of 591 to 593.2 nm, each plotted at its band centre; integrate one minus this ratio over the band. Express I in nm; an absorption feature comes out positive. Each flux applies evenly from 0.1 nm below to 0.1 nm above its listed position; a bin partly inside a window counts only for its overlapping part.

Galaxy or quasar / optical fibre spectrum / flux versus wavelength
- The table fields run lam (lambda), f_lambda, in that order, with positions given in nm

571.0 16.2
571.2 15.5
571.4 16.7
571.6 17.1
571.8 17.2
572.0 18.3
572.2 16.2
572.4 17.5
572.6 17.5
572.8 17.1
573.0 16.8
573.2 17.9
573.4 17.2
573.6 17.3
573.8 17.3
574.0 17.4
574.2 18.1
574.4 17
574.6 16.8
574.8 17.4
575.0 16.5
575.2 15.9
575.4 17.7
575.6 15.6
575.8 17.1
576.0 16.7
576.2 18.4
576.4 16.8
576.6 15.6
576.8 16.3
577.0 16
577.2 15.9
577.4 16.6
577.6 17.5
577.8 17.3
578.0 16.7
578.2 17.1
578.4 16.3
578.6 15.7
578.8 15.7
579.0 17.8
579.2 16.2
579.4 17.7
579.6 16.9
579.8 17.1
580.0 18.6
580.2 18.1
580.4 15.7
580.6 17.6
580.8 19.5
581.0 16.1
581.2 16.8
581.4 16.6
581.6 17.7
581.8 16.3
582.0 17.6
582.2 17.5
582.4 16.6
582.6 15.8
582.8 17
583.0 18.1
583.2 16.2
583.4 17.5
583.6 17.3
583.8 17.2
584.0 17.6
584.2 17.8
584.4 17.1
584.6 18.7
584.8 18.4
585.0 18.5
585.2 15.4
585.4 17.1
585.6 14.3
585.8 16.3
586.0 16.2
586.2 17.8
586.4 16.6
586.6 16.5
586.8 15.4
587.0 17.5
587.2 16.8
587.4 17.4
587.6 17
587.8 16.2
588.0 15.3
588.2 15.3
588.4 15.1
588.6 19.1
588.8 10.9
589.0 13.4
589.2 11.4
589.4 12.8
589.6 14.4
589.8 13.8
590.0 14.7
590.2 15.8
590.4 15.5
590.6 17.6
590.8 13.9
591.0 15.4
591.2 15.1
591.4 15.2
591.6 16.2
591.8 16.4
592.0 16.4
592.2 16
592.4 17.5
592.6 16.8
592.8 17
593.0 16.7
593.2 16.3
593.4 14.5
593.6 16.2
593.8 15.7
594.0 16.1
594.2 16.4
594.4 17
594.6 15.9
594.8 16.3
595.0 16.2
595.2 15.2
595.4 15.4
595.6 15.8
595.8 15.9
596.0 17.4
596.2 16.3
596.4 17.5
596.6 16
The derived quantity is 0.17 nm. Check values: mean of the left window 16.6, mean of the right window 16.3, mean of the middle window 15.6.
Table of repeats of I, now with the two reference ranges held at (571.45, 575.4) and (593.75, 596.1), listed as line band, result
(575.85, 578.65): 0.06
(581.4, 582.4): -0.02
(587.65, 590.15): 0.30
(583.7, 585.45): -0.10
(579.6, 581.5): -0.05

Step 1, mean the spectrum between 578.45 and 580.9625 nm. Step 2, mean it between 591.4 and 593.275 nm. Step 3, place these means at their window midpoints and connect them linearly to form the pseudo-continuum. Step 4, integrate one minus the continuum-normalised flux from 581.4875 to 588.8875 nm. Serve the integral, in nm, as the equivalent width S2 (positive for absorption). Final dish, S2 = 0.06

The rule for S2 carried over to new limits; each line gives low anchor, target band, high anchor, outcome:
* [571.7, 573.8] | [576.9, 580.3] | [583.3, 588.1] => 0.05 nm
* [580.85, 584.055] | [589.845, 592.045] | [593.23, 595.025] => 0.10 nm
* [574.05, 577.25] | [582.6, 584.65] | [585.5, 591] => -0.18 nm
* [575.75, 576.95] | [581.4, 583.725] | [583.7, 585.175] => 0.07 nm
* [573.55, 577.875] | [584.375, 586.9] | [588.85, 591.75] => -0.24 nm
